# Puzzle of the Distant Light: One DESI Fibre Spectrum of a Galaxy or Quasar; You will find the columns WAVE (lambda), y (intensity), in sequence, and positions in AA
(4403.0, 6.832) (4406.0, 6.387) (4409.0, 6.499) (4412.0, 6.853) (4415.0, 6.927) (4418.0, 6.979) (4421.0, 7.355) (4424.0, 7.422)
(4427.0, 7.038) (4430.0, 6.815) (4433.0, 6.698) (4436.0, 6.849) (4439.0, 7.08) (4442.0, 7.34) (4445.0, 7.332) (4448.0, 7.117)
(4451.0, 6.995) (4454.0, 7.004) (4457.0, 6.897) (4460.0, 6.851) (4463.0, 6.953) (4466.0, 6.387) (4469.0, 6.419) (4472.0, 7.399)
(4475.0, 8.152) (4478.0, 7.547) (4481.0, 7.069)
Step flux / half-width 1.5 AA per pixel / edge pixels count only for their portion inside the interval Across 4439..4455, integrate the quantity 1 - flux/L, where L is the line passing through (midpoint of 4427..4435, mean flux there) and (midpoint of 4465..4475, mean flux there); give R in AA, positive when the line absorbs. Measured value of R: -0.6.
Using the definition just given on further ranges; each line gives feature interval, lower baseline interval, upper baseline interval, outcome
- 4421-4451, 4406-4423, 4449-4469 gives -1.0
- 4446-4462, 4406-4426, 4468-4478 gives 0.6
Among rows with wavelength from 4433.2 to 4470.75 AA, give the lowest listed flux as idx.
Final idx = 6.387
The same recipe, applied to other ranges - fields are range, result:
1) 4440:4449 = 7.117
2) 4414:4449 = 6.698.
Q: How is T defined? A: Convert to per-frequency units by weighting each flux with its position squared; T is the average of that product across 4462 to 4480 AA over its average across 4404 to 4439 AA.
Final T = 1.1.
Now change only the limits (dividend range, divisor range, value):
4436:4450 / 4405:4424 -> 1.05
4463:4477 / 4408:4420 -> 1.06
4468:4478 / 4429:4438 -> 1.11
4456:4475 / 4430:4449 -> 0.99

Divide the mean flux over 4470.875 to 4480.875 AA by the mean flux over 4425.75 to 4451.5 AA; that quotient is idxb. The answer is 1.08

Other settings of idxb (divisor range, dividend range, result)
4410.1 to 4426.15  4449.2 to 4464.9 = 0.98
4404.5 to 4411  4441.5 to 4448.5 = 1.12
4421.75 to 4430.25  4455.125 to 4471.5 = 0.94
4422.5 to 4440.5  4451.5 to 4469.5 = 0.97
